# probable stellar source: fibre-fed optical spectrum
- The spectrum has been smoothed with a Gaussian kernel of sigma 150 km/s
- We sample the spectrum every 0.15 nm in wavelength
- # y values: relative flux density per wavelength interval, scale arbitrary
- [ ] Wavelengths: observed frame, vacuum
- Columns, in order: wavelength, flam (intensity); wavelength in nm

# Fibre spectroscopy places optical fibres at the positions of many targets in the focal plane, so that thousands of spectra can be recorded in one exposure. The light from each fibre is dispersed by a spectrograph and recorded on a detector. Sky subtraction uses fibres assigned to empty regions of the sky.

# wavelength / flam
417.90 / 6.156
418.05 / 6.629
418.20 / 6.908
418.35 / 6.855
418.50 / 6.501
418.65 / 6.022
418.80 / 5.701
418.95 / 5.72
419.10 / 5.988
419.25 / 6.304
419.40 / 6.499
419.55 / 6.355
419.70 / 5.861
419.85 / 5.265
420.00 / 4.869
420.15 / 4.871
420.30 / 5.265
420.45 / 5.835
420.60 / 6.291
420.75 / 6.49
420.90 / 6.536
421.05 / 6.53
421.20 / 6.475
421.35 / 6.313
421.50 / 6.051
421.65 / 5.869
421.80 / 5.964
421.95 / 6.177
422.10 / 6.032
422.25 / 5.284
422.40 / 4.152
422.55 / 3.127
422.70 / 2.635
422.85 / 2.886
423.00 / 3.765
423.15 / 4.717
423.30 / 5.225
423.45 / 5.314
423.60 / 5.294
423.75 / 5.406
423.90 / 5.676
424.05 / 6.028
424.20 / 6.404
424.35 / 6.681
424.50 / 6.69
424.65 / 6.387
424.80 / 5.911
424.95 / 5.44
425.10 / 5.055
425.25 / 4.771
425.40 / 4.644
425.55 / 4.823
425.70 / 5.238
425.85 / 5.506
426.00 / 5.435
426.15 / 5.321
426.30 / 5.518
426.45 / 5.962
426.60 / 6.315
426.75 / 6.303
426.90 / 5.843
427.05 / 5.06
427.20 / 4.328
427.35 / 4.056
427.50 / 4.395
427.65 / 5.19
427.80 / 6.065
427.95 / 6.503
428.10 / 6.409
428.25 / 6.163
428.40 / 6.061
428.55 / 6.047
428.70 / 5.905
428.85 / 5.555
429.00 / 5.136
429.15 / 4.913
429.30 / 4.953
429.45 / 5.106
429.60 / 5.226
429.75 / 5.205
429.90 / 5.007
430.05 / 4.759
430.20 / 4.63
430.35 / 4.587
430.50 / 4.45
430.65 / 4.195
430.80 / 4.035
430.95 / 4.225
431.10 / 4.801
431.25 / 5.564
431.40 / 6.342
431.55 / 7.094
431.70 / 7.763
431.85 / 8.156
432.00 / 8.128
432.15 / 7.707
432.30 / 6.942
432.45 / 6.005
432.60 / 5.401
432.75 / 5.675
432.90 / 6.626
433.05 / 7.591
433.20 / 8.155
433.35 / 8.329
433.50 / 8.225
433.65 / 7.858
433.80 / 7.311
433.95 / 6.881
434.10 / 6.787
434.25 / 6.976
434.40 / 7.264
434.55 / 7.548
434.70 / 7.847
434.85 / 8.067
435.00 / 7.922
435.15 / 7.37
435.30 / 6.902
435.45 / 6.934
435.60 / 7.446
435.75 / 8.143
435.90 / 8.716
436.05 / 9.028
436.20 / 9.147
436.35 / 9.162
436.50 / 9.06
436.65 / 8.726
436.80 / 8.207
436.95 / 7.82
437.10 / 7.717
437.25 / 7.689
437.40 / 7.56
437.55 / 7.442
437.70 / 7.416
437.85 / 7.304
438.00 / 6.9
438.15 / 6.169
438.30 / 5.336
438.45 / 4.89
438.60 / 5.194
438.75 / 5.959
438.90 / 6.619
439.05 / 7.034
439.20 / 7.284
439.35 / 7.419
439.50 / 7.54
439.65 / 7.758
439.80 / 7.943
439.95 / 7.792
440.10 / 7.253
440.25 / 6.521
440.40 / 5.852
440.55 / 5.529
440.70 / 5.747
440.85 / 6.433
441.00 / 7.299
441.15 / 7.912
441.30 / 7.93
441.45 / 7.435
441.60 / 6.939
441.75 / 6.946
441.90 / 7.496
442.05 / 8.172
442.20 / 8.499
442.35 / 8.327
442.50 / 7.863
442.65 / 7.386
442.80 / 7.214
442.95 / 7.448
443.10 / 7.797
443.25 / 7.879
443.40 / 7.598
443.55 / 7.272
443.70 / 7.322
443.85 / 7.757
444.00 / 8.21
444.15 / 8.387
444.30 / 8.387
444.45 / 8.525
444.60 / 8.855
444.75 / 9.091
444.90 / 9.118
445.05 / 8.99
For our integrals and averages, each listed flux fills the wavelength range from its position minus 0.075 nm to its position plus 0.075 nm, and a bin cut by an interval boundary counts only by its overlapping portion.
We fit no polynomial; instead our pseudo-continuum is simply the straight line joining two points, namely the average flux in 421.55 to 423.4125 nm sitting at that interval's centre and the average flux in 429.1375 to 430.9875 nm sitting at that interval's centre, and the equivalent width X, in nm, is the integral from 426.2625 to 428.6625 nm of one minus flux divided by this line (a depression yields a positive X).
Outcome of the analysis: -0.48 nm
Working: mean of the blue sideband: 4.68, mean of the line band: 5.64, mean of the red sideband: 4.72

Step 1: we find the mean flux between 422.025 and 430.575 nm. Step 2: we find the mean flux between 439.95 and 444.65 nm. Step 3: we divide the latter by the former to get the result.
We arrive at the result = 1.4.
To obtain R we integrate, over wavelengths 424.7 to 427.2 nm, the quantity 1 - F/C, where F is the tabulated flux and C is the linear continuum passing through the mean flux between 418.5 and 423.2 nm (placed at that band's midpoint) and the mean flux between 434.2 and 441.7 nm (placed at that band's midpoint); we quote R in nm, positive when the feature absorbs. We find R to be 0.257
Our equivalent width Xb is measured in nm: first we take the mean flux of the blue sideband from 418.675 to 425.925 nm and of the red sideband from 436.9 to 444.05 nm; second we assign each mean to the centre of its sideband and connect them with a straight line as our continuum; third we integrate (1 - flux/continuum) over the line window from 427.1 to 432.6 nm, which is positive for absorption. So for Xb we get 0.55 nm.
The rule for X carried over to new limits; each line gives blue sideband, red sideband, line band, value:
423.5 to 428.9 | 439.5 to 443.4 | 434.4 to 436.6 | -0.46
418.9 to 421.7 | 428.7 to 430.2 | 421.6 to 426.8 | 0.27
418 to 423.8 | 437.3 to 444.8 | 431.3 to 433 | -0.09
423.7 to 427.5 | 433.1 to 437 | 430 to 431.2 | 0.41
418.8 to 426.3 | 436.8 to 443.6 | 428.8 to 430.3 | 0.27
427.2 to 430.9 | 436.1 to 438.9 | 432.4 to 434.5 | -0.27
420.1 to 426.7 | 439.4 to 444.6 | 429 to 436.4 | -0.15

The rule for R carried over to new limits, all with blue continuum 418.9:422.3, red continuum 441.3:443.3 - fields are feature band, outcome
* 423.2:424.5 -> 0.09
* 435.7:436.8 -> -0.25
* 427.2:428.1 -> 0.17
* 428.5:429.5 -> 0.19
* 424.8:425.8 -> 0.20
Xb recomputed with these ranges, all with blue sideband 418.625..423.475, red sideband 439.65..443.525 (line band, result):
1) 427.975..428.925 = 0.014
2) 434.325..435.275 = -0.129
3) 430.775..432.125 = 0.010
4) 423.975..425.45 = -0.007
